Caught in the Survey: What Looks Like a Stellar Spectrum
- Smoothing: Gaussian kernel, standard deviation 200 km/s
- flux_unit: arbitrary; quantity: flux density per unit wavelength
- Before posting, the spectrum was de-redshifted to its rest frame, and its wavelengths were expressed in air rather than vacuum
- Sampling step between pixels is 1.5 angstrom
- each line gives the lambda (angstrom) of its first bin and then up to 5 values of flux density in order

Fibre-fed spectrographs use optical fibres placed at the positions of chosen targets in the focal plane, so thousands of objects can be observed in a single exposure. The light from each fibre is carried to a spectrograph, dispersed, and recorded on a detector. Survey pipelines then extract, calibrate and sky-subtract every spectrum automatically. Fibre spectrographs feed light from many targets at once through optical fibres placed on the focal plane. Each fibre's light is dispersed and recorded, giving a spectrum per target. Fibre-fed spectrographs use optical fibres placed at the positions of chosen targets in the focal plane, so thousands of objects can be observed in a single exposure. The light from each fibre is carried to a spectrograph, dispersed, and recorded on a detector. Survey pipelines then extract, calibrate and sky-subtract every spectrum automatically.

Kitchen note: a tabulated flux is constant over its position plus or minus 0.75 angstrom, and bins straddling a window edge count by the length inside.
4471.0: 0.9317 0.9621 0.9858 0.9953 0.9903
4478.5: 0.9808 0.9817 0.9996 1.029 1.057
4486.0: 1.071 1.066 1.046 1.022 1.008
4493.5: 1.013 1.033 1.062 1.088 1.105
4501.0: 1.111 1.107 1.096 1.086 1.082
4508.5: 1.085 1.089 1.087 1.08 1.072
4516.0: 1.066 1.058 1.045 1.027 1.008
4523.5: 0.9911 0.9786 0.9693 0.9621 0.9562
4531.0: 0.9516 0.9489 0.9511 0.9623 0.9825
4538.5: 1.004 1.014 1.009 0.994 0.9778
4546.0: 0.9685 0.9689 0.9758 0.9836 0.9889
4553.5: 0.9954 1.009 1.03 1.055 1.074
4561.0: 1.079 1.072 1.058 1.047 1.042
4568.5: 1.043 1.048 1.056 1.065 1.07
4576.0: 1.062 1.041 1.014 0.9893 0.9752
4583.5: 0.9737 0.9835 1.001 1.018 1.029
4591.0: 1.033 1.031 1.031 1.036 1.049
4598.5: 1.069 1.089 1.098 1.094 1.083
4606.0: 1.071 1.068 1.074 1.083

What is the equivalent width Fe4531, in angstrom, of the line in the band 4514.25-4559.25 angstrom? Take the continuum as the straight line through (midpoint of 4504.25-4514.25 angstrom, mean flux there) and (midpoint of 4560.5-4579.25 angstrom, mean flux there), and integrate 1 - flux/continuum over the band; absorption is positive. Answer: 3.1 angstrom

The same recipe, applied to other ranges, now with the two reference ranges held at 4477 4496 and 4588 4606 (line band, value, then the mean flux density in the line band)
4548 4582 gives 0.4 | 1.03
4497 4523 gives -1.1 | 1.08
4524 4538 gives 1.0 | 0.964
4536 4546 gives 0.4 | 0.994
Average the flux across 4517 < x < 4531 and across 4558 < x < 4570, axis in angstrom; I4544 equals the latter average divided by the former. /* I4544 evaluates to 1.1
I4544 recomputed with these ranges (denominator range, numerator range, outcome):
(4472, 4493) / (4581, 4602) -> 1.01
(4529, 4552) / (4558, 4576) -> 1.08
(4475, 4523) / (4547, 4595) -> 0.98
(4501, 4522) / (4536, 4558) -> 0.93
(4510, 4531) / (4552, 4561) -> 1.01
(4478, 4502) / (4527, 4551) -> 0.93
